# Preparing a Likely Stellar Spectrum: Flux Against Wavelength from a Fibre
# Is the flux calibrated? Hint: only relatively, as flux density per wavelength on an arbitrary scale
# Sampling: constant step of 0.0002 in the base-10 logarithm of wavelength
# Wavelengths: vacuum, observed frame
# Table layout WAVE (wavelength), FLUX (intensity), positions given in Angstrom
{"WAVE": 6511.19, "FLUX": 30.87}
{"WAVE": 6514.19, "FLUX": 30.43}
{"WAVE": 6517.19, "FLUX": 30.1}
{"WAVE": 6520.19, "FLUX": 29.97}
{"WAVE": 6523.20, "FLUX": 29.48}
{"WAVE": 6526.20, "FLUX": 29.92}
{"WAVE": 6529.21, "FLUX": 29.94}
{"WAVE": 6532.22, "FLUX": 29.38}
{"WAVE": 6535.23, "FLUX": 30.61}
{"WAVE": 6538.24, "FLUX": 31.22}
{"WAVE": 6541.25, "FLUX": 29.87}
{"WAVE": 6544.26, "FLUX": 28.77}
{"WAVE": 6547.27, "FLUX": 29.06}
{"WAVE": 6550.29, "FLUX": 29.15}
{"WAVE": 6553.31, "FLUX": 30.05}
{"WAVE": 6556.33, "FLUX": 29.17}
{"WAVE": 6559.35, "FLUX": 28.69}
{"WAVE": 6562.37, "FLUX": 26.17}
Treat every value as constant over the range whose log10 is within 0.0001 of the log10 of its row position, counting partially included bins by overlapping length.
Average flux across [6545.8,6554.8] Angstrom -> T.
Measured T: 29.4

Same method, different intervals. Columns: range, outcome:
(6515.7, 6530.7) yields 29.9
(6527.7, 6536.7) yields 29.9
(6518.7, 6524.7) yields 29.7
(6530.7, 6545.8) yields 30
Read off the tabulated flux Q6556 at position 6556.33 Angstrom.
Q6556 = 29.17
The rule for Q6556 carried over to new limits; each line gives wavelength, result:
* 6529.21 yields 29.94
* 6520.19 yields 29.97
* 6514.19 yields 30.43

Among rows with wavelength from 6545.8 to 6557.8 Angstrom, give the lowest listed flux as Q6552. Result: 29.06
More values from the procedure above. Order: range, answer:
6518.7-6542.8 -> 29.38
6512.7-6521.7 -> 29.97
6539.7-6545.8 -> 28.77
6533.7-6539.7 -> 30.61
